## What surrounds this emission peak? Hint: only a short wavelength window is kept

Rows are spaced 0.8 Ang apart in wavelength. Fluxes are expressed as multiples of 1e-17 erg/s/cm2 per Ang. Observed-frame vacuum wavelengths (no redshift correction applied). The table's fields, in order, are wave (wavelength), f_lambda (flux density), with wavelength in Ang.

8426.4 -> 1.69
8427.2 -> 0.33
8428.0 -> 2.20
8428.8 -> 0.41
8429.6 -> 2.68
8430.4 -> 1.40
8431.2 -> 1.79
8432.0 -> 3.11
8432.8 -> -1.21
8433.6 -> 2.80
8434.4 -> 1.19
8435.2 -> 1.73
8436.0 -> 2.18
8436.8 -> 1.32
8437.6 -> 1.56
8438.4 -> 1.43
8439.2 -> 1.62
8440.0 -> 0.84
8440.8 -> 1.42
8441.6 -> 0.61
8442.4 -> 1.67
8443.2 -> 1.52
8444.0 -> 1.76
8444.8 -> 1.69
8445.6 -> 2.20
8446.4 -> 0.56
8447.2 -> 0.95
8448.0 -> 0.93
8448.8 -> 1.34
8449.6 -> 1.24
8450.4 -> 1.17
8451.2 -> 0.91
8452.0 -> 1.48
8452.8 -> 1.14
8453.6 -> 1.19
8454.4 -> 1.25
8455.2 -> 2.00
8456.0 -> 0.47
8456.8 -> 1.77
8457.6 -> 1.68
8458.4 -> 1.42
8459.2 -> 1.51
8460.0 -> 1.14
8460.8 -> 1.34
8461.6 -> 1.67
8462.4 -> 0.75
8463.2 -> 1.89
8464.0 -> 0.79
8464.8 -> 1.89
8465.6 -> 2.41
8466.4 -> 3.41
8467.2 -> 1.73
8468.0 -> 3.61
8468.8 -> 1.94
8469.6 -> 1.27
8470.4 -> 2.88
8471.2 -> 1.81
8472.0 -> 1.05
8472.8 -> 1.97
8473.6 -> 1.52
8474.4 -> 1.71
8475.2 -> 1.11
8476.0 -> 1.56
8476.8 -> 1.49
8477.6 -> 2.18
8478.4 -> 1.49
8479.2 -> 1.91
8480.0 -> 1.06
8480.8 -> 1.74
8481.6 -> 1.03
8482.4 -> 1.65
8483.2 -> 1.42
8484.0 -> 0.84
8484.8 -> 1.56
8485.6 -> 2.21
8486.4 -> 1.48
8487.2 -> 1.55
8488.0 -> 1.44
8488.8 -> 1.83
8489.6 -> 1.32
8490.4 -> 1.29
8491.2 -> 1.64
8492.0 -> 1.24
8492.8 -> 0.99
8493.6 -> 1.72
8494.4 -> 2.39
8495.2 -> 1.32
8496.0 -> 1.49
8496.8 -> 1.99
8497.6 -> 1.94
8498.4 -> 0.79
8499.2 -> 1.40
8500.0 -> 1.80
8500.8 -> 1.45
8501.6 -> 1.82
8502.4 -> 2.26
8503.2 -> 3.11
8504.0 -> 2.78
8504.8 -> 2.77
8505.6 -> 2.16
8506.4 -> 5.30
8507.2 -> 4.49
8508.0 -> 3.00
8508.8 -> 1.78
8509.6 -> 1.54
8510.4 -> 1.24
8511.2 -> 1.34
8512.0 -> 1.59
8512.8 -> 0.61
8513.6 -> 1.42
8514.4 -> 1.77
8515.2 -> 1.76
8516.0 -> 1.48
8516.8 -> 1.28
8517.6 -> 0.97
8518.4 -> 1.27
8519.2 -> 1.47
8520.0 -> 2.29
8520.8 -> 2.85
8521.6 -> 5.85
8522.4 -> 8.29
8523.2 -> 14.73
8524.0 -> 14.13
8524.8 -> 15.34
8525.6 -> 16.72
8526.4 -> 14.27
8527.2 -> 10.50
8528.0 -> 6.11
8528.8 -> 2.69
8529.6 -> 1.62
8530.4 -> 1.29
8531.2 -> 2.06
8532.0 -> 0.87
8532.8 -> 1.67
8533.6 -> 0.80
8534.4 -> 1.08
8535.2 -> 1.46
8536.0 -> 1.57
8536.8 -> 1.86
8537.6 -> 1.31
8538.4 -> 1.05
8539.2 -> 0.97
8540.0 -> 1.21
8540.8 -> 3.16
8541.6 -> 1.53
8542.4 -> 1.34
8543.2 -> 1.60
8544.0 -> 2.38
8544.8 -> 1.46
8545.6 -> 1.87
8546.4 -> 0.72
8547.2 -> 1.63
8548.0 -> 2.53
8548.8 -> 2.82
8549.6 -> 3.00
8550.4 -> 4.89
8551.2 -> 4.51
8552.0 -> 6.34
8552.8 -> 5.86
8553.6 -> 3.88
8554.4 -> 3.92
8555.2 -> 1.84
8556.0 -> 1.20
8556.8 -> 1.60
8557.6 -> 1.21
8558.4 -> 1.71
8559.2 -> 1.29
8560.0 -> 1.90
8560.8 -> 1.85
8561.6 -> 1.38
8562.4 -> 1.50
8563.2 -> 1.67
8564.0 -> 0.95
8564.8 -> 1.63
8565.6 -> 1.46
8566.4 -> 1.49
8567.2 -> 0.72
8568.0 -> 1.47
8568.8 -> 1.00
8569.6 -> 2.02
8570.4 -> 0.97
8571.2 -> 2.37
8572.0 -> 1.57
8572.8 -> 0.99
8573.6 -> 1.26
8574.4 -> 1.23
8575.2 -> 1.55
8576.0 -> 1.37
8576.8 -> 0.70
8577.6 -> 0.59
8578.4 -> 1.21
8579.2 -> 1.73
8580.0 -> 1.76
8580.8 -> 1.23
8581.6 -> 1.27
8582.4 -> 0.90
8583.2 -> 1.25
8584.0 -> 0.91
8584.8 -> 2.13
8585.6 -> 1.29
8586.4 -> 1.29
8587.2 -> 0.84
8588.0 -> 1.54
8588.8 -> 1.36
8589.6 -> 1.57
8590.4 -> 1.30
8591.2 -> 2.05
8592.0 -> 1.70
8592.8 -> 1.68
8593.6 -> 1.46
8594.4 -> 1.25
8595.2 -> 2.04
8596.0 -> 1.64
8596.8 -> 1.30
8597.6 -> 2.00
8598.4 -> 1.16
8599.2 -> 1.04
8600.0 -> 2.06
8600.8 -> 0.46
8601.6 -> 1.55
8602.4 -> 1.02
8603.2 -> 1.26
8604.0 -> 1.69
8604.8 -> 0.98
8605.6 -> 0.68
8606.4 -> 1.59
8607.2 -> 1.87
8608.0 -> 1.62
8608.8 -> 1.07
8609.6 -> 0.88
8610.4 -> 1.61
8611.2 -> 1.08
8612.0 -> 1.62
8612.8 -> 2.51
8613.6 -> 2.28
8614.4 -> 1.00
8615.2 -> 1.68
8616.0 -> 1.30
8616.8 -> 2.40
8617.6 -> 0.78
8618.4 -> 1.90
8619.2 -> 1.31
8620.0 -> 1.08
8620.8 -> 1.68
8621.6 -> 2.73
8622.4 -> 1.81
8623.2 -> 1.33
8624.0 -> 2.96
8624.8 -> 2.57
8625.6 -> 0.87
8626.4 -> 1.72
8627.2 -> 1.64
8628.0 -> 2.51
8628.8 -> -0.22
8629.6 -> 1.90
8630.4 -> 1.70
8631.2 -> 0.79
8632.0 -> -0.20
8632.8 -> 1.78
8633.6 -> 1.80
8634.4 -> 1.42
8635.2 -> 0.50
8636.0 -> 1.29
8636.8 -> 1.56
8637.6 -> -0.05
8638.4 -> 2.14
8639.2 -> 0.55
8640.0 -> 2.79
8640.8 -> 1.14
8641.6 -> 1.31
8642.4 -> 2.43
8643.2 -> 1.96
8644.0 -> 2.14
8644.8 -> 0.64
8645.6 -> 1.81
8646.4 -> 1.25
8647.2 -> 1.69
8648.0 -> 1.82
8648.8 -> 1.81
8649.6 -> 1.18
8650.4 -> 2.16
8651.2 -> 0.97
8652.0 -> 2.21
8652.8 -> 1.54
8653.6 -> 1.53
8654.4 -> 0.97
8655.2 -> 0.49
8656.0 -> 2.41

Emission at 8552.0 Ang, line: [N II] 6583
